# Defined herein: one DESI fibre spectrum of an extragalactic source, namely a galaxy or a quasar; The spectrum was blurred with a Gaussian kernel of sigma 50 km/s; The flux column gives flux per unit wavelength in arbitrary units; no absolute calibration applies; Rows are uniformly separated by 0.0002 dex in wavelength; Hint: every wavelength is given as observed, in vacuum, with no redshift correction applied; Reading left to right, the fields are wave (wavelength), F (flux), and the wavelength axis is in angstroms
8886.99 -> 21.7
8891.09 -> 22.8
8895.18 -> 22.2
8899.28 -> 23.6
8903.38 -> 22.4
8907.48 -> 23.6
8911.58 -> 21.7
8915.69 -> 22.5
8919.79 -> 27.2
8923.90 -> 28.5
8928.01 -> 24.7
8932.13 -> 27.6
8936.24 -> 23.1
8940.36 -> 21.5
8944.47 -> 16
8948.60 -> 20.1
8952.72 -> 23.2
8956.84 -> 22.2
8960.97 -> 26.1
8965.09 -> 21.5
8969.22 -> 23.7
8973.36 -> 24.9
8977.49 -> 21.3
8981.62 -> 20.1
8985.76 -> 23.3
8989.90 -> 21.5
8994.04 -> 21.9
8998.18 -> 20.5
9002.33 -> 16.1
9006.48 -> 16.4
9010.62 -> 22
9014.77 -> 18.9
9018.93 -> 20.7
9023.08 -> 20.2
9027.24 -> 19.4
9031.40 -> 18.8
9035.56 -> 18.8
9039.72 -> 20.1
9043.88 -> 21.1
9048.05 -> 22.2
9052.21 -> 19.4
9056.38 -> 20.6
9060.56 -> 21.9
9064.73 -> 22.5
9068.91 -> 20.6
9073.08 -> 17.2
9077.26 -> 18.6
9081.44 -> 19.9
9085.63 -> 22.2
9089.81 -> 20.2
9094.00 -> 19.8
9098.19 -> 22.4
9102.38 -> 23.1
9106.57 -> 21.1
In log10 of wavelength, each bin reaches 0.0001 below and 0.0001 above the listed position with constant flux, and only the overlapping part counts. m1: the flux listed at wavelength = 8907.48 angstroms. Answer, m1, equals 23.6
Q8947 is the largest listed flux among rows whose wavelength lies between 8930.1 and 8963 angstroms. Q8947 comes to 27.6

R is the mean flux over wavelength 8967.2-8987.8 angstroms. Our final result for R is 22.7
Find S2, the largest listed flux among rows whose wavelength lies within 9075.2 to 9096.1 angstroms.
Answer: 22.2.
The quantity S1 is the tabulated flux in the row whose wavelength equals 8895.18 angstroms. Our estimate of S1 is 22.2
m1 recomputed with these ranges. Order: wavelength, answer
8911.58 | 21.7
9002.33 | 16.1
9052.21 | 19.4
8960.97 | 26.1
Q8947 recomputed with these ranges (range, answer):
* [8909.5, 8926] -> 28.5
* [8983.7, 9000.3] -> 23.3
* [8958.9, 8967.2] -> 26.1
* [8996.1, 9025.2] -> 22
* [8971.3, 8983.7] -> 24.9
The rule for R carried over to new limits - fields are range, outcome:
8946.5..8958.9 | 21.8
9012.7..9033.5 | 19.6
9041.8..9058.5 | 20.8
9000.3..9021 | 18.8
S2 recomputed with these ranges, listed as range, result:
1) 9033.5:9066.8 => 22.5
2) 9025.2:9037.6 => 19.4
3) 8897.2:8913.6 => 23.6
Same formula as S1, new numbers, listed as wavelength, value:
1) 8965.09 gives 21.5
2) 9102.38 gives 23.1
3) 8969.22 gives 23.7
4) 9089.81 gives 20.2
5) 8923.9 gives 28.5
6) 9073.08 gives 17.2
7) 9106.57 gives 21.1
